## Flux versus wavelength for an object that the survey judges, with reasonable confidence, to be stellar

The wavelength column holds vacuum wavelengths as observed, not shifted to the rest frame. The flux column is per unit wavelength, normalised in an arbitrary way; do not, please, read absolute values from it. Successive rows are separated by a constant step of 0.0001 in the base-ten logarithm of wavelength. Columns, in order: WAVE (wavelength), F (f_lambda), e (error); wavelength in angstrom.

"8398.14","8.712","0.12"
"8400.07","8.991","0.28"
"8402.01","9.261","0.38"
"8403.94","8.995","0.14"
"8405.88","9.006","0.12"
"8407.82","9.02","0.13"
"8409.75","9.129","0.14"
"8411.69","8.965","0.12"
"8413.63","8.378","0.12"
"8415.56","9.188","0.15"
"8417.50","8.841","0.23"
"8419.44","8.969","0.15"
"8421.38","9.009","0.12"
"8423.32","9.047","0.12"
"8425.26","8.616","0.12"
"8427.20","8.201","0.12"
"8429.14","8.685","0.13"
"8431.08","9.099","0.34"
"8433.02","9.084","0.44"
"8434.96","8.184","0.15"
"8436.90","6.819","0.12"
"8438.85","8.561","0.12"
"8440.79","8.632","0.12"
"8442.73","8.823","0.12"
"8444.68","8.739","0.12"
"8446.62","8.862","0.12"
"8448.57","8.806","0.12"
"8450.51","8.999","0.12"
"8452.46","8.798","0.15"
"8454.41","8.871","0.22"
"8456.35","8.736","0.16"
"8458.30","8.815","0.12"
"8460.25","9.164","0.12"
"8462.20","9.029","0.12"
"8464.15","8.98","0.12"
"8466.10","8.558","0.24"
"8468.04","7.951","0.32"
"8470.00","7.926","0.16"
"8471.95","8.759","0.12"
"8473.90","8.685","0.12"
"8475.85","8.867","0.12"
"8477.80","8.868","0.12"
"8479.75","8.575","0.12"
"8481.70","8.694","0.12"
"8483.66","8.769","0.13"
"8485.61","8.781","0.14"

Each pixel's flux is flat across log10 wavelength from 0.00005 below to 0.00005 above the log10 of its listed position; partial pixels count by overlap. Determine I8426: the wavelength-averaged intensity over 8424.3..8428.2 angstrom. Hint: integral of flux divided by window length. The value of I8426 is 8.41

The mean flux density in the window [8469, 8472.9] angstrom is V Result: 8.32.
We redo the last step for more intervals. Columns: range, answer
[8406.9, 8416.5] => 8.94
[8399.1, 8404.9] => 9.09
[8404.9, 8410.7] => 9.05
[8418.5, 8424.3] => 9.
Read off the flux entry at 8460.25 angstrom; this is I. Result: 9.164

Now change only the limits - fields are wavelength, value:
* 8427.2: 8.201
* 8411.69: 8.965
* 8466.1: 8.558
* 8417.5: 8.841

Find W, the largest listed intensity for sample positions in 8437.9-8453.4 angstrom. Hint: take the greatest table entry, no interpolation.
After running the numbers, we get 8.999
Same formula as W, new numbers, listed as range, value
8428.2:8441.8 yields 9.099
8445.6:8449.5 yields 8.862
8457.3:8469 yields 9.164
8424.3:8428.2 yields 8.616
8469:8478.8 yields 8.868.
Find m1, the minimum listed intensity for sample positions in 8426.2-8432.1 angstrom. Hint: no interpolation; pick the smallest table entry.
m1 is 8.201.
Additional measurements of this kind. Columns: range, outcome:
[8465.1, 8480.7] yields 7.926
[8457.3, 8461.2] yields 8.815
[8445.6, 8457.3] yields 8.736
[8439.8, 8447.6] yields 8.632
